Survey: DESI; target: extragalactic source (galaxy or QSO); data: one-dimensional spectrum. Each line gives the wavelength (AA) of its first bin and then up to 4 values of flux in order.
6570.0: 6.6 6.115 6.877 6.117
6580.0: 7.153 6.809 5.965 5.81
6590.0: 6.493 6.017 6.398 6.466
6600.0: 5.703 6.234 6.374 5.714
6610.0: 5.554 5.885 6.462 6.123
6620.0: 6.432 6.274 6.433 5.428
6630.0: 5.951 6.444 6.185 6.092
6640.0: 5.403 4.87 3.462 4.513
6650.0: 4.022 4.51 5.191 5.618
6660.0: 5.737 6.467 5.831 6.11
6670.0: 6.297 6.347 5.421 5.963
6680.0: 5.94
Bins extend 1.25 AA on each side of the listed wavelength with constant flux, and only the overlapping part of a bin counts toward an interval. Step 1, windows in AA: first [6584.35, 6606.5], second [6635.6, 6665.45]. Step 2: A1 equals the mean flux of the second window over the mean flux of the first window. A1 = 0.84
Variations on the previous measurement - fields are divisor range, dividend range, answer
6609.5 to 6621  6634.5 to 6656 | 0.80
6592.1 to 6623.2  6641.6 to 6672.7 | 0.86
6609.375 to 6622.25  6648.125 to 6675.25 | 0.91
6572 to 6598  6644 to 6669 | 0.81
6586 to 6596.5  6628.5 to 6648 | 0.87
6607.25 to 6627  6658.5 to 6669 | 0.99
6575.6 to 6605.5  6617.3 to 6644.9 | 0.93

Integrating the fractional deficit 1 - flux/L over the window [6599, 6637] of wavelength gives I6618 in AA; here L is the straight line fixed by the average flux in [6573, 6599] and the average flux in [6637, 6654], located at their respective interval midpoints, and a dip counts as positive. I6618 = -4.6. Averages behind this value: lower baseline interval 6.4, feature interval 6.08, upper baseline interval 4.64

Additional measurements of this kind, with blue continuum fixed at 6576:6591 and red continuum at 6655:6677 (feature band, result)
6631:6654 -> 3.8 AA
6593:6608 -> 0.3 AA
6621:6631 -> 0.2 AA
